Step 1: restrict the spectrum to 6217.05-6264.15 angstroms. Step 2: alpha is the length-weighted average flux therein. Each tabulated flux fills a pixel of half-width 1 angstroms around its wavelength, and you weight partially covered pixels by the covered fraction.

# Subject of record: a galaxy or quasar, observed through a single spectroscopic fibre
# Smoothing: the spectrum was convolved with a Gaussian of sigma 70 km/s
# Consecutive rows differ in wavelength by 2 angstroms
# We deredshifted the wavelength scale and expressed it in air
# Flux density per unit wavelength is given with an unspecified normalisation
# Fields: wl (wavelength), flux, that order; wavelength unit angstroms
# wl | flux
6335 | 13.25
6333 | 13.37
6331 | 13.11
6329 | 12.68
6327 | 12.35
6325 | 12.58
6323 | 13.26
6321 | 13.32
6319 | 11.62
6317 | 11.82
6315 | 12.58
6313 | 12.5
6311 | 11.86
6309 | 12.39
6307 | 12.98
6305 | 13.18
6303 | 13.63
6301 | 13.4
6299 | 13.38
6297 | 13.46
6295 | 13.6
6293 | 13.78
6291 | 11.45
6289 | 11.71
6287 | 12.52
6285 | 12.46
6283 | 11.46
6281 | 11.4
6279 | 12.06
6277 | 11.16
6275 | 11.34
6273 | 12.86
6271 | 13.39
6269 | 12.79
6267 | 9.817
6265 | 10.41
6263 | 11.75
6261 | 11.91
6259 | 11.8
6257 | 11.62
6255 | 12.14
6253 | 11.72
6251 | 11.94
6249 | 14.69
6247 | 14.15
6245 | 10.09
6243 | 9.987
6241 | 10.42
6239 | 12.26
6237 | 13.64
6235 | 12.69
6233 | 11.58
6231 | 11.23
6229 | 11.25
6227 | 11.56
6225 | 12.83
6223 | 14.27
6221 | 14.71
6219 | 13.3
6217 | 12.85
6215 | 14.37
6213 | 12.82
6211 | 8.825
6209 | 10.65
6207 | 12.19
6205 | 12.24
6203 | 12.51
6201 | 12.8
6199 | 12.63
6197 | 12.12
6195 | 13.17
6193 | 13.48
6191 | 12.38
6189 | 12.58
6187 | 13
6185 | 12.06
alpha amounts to 12.2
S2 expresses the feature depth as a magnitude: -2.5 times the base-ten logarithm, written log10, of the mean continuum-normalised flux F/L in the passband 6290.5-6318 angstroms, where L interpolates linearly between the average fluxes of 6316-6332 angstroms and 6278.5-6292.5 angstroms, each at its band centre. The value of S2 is -0.06 mag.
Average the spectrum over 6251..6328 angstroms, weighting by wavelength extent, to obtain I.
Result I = 12.3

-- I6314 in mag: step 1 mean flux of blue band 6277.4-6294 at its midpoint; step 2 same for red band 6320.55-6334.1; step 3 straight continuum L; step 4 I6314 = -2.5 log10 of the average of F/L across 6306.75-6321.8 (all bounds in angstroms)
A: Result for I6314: 0.028 mag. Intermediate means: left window 12.1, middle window 12.3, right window 12.9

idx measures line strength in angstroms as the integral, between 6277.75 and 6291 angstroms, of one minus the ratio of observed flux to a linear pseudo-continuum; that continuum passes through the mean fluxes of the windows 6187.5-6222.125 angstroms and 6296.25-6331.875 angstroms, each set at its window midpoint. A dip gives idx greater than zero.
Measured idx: 0.9 angstroms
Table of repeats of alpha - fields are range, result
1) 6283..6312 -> 12.8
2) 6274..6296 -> 12.1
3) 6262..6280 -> 11.7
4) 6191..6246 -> 12.2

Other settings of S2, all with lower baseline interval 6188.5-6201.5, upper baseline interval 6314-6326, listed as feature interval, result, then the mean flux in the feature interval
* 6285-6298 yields -0.01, 12.7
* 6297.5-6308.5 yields -0.06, 13.3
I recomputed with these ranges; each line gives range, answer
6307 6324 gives 12.5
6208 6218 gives 11.9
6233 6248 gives 11.9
